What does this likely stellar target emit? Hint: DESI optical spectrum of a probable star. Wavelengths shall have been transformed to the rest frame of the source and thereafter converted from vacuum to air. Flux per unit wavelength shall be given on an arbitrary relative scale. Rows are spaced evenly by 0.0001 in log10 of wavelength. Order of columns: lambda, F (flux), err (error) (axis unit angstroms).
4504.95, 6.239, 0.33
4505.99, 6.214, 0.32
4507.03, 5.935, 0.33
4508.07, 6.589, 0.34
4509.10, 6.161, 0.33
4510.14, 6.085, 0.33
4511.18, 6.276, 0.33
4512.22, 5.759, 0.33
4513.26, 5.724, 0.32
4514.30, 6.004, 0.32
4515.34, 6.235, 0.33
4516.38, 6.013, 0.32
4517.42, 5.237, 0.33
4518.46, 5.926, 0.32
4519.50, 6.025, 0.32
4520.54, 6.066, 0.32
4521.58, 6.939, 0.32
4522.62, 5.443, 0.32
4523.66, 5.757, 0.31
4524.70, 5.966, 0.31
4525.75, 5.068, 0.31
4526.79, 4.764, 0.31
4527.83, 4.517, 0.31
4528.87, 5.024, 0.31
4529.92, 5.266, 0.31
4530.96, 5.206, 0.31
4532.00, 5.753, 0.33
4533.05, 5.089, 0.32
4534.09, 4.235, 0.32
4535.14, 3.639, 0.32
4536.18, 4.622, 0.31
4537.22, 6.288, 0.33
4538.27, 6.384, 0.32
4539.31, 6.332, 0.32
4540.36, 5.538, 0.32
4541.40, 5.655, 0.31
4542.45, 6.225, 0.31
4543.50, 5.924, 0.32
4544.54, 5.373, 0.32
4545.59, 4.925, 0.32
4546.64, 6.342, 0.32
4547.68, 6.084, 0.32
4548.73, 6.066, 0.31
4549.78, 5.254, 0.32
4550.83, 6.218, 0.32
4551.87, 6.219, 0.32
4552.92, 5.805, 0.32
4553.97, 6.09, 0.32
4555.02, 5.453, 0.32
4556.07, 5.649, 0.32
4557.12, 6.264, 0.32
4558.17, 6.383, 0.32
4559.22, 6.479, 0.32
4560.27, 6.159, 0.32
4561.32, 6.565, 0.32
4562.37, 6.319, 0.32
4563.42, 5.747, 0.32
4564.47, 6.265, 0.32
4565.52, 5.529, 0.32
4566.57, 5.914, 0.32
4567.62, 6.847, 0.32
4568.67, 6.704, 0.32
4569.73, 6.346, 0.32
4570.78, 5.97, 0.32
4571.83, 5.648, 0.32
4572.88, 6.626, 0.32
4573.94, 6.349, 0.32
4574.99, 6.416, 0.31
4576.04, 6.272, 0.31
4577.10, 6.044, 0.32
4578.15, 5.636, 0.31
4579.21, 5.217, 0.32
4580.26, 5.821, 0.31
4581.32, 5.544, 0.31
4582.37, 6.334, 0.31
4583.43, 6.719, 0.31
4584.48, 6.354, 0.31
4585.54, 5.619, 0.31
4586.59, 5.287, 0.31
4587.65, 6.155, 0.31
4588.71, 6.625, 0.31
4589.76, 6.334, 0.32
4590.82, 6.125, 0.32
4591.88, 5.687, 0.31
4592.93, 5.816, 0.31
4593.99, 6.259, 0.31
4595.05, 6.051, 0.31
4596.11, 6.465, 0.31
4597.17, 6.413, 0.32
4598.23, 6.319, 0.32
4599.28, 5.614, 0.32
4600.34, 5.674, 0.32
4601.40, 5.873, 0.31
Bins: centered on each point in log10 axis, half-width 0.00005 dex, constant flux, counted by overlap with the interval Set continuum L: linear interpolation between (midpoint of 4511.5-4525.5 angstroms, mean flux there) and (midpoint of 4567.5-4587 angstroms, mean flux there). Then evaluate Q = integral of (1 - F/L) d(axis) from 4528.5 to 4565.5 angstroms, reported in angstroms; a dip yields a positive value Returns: 1.6 angstroms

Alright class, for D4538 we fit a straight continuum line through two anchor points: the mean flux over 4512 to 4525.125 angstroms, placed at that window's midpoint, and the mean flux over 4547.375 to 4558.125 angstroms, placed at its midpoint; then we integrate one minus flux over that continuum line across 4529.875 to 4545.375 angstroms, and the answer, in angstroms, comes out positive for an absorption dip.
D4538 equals 1.3 angstroms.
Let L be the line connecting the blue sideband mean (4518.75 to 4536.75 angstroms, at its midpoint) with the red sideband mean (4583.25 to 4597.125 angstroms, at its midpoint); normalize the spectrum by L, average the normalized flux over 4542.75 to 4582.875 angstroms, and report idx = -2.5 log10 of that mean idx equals -0.05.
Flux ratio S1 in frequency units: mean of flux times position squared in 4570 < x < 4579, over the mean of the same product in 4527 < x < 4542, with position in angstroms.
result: 1.2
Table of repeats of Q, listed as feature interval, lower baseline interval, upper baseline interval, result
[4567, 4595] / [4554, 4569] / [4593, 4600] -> 0.21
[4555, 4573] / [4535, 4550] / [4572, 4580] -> -0.73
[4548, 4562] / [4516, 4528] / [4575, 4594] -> -0.49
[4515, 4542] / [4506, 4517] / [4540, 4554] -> 2.10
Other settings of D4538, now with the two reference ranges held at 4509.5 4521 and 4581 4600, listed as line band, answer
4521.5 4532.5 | 1.10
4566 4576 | -0.41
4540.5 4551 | 0.39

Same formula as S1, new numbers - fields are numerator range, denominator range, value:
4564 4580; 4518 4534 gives 1.14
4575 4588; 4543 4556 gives 1.04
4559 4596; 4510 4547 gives 1.12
